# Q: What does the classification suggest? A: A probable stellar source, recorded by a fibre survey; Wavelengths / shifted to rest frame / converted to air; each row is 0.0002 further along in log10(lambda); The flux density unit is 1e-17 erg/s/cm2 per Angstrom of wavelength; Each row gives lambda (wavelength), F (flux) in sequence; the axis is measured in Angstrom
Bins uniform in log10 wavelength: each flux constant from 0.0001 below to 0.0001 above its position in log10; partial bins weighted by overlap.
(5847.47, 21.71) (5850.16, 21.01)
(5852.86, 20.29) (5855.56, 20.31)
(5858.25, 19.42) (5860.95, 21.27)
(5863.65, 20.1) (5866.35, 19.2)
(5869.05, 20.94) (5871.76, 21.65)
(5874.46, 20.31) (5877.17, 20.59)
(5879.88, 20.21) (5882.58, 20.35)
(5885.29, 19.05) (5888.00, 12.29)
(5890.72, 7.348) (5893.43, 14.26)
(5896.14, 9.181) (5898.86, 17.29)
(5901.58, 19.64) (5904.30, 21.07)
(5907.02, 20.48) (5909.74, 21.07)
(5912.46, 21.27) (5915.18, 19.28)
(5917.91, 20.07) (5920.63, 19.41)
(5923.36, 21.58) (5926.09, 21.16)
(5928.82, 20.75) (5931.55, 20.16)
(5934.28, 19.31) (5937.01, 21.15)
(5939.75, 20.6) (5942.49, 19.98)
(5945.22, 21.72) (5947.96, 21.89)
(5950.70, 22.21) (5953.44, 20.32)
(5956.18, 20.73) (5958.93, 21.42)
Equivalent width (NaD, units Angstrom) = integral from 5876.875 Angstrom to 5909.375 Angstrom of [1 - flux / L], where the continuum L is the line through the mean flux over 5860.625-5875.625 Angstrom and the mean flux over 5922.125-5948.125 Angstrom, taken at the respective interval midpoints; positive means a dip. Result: 6.0 Angstrom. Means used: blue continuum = 20.5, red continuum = 20.8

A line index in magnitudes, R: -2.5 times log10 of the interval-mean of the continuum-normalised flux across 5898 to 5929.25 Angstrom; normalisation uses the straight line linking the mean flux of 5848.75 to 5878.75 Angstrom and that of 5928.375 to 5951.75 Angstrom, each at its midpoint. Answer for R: 0.02 mag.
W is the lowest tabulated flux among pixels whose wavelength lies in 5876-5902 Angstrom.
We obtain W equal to 7.348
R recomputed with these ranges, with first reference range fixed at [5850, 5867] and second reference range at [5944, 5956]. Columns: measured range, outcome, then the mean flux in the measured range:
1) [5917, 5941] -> 0.04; 20.5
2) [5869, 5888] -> 0.04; 19.8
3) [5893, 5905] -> 0.27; 16.2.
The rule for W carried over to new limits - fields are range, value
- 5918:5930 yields 19.41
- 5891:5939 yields 9.181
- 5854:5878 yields 19.2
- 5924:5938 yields 19.31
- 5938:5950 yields 19.98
